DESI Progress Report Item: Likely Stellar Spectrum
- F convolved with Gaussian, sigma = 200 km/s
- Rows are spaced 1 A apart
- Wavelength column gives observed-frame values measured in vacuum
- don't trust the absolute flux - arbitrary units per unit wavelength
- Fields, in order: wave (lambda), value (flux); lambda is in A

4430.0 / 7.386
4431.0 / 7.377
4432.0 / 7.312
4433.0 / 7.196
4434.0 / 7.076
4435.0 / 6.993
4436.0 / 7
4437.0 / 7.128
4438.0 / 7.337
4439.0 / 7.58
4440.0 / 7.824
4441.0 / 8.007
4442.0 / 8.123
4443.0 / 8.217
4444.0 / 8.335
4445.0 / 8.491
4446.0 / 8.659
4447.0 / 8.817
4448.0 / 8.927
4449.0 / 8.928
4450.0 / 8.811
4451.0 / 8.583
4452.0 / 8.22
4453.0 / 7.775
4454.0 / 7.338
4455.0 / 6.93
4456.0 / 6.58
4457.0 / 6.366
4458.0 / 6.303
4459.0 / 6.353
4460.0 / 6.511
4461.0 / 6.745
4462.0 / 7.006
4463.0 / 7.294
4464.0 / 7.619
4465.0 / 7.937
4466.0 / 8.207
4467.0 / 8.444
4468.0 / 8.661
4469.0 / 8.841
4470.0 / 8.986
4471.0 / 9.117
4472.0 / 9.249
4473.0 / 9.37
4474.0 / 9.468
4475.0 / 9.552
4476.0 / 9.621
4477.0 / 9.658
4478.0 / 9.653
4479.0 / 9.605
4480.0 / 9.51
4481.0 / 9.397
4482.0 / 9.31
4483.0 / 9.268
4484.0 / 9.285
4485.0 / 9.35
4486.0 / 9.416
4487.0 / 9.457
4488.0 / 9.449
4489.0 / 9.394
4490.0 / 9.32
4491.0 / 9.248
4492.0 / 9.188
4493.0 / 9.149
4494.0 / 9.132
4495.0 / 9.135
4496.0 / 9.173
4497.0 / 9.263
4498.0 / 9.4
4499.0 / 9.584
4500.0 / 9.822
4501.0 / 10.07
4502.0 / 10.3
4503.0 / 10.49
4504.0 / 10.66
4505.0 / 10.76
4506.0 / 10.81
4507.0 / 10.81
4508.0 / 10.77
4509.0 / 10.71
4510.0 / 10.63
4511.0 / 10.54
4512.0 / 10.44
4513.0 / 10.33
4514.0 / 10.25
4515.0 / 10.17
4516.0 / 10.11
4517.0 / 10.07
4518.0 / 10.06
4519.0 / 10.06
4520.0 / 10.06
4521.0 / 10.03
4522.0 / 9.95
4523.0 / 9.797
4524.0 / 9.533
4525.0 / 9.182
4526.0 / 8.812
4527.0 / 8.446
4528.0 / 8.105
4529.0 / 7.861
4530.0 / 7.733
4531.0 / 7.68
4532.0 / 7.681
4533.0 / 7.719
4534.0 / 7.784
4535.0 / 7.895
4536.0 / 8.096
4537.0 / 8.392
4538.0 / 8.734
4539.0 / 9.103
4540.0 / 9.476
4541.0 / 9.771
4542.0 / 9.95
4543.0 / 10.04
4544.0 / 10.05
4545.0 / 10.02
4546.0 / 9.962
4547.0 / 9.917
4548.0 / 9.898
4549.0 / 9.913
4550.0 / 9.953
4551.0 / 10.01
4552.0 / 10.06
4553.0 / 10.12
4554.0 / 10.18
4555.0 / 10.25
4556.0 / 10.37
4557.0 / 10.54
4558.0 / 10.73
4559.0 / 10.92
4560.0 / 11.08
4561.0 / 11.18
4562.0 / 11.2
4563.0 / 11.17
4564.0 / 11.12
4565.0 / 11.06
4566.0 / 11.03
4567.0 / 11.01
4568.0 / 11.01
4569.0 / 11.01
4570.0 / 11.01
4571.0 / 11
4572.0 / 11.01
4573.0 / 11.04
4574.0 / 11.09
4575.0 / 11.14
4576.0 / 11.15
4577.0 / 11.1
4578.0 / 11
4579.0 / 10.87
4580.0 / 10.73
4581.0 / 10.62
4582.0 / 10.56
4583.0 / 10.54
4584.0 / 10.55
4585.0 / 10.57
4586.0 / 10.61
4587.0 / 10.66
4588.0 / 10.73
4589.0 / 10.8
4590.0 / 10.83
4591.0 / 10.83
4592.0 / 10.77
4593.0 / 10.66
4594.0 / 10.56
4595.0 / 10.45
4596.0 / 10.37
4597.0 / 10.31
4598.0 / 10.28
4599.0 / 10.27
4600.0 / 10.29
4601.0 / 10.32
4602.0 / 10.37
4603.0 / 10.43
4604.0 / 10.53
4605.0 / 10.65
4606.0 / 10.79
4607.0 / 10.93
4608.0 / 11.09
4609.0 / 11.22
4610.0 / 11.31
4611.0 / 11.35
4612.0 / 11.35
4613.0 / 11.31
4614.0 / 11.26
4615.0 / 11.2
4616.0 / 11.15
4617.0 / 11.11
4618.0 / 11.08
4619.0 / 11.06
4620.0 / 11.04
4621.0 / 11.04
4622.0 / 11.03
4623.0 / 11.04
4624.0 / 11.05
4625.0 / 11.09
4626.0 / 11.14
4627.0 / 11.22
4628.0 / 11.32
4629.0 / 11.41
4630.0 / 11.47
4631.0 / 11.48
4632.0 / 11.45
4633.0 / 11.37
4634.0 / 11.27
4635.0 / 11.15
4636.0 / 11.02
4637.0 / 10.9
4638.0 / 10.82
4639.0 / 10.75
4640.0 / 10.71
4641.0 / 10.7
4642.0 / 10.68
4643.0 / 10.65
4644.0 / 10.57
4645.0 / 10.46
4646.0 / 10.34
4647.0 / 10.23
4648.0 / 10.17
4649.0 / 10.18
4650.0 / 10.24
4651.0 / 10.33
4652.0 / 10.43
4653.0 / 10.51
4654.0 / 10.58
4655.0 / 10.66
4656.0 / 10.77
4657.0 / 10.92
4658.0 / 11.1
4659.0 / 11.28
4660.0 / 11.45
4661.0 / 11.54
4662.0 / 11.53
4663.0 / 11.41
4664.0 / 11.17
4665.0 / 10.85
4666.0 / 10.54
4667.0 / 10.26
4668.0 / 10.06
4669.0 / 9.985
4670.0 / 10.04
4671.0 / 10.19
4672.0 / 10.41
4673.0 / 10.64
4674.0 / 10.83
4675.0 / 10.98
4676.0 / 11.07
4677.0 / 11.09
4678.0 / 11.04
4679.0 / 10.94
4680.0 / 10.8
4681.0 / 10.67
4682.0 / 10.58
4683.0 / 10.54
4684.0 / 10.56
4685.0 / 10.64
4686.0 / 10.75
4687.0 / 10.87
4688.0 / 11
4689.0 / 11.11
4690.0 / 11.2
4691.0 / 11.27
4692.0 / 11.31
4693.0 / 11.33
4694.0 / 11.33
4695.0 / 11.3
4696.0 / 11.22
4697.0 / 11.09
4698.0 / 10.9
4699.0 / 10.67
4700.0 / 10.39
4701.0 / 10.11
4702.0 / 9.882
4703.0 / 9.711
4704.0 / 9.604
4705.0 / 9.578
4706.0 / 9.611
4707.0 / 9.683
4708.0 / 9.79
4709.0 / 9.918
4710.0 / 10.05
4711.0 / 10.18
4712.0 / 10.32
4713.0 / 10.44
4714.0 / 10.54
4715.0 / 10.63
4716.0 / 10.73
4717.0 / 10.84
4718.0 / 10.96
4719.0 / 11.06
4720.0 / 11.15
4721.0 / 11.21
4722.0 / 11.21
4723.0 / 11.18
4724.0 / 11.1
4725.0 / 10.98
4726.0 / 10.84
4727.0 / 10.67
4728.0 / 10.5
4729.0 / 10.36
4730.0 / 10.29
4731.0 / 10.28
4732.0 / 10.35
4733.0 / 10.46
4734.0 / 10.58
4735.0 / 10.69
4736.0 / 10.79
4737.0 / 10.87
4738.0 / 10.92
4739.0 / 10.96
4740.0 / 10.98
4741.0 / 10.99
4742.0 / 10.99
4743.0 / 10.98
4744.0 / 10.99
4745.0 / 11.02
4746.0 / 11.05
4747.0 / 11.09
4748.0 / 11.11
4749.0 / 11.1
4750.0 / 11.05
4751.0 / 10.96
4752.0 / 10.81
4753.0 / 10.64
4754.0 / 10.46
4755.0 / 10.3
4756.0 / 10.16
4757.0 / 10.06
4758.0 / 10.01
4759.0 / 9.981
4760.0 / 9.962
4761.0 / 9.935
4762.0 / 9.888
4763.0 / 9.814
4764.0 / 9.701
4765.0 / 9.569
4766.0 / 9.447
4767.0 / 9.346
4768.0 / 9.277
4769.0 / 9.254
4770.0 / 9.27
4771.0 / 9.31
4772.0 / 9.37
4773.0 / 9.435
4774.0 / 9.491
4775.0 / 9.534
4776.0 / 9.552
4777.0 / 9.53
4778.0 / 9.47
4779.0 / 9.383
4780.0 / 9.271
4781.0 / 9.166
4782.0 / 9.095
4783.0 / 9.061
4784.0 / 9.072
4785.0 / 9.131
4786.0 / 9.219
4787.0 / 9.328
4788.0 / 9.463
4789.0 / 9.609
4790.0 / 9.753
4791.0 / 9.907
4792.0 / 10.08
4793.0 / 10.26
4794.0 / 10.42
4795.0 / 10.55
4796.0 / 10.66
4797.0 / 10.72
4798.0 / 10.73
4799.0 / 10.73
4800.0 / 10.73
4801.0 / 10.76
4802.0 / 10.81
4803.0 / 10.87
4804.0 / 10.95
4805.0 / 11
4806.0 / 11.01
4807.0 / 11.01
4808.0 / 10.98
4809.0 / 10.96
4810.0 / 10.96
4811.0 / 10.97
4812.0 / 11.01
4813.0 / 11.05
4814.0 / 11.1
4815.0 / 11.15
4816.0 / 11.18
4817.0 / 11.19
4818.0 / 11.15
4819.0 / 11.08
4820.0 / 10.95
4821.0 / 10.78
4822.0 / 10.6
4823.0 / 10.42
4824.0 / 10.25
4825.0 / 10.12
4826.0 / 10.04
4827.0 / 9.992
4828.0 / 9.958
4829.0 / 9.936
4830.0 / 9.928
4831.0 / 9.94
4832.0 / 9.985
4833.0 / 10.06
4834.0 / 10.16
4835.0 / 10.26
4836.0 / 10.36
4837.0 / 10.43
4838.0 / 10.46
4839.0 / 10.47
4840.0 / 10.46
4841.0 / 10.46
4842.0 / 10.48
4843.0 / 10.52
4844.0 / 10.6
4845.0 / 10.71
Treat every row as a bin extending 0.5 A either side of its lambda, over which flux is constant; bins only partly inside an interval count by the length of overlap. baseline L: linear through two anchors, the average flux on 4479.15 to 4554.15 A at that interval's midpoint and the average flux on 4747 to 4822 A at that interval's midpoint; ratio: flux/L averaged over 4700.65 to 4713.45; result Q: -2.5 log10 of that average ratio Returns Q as 0.01 mag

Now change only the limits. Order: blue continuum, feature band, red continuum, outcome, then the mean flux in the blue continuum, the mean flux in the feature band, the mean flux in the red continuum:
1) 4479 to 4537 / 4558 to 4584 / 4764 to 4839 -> -0.142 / 9.48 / 11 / 10.2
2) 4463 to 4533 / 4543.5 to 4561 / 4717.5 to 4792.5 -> -0.072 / 9.44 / 10.3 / 10.2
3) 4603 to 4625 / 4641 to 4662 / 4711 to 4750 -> 0.031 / 11.1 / 10.7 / 10.8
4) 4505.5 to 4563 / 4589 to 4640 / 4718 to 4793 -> -0.109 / 9.73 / 10.9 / 10.2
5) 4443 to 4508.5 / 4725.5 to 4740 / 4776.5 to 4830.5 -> -0.064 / 8.89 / 10.6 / 10.3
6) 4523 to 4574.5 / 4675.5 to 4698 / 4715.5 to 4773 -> -0.071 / 9.82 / 11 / 10.5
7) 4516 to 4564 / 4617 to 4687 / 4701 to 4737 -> -0.073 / 9.59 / 10.8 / 10.5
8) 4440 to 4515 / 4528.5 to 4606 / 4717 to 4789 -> -0.091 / 8.99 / 10.2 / 10.2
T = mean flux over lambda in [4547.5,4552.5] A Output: 9.97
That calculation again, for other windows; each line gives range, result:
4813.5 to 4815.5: 11.1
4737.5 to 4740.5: 11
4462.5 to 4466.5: 7.76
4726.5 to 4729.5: 10.5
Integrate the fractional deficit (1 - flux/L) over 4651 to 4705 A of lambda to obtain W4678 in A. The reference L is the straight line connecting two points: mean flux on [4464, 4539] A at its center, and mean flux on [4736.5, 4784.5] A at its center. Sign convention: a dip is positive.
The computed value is -5.0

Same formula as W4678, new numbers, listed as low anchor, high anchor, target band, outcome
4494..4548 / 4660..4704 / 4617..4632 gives -1.2 A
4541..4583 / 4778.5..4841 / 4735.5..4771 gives 0.1 A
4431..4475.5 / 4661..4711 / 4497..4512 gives -3.2 A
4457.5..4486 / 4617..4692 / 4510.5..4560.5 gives -0.9 A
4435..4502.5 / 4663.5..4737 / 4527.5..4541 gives 1.4 A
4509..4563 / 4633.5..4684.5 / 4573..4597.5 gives -1.6 A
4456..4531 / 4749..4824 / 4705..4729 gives -1.4 A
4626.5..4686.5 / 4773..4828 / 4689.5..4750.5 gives -0.7 A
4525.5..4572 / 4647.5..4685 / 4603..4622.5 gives -1.5 A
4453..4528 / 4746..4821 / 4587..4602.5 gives -1.6 A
